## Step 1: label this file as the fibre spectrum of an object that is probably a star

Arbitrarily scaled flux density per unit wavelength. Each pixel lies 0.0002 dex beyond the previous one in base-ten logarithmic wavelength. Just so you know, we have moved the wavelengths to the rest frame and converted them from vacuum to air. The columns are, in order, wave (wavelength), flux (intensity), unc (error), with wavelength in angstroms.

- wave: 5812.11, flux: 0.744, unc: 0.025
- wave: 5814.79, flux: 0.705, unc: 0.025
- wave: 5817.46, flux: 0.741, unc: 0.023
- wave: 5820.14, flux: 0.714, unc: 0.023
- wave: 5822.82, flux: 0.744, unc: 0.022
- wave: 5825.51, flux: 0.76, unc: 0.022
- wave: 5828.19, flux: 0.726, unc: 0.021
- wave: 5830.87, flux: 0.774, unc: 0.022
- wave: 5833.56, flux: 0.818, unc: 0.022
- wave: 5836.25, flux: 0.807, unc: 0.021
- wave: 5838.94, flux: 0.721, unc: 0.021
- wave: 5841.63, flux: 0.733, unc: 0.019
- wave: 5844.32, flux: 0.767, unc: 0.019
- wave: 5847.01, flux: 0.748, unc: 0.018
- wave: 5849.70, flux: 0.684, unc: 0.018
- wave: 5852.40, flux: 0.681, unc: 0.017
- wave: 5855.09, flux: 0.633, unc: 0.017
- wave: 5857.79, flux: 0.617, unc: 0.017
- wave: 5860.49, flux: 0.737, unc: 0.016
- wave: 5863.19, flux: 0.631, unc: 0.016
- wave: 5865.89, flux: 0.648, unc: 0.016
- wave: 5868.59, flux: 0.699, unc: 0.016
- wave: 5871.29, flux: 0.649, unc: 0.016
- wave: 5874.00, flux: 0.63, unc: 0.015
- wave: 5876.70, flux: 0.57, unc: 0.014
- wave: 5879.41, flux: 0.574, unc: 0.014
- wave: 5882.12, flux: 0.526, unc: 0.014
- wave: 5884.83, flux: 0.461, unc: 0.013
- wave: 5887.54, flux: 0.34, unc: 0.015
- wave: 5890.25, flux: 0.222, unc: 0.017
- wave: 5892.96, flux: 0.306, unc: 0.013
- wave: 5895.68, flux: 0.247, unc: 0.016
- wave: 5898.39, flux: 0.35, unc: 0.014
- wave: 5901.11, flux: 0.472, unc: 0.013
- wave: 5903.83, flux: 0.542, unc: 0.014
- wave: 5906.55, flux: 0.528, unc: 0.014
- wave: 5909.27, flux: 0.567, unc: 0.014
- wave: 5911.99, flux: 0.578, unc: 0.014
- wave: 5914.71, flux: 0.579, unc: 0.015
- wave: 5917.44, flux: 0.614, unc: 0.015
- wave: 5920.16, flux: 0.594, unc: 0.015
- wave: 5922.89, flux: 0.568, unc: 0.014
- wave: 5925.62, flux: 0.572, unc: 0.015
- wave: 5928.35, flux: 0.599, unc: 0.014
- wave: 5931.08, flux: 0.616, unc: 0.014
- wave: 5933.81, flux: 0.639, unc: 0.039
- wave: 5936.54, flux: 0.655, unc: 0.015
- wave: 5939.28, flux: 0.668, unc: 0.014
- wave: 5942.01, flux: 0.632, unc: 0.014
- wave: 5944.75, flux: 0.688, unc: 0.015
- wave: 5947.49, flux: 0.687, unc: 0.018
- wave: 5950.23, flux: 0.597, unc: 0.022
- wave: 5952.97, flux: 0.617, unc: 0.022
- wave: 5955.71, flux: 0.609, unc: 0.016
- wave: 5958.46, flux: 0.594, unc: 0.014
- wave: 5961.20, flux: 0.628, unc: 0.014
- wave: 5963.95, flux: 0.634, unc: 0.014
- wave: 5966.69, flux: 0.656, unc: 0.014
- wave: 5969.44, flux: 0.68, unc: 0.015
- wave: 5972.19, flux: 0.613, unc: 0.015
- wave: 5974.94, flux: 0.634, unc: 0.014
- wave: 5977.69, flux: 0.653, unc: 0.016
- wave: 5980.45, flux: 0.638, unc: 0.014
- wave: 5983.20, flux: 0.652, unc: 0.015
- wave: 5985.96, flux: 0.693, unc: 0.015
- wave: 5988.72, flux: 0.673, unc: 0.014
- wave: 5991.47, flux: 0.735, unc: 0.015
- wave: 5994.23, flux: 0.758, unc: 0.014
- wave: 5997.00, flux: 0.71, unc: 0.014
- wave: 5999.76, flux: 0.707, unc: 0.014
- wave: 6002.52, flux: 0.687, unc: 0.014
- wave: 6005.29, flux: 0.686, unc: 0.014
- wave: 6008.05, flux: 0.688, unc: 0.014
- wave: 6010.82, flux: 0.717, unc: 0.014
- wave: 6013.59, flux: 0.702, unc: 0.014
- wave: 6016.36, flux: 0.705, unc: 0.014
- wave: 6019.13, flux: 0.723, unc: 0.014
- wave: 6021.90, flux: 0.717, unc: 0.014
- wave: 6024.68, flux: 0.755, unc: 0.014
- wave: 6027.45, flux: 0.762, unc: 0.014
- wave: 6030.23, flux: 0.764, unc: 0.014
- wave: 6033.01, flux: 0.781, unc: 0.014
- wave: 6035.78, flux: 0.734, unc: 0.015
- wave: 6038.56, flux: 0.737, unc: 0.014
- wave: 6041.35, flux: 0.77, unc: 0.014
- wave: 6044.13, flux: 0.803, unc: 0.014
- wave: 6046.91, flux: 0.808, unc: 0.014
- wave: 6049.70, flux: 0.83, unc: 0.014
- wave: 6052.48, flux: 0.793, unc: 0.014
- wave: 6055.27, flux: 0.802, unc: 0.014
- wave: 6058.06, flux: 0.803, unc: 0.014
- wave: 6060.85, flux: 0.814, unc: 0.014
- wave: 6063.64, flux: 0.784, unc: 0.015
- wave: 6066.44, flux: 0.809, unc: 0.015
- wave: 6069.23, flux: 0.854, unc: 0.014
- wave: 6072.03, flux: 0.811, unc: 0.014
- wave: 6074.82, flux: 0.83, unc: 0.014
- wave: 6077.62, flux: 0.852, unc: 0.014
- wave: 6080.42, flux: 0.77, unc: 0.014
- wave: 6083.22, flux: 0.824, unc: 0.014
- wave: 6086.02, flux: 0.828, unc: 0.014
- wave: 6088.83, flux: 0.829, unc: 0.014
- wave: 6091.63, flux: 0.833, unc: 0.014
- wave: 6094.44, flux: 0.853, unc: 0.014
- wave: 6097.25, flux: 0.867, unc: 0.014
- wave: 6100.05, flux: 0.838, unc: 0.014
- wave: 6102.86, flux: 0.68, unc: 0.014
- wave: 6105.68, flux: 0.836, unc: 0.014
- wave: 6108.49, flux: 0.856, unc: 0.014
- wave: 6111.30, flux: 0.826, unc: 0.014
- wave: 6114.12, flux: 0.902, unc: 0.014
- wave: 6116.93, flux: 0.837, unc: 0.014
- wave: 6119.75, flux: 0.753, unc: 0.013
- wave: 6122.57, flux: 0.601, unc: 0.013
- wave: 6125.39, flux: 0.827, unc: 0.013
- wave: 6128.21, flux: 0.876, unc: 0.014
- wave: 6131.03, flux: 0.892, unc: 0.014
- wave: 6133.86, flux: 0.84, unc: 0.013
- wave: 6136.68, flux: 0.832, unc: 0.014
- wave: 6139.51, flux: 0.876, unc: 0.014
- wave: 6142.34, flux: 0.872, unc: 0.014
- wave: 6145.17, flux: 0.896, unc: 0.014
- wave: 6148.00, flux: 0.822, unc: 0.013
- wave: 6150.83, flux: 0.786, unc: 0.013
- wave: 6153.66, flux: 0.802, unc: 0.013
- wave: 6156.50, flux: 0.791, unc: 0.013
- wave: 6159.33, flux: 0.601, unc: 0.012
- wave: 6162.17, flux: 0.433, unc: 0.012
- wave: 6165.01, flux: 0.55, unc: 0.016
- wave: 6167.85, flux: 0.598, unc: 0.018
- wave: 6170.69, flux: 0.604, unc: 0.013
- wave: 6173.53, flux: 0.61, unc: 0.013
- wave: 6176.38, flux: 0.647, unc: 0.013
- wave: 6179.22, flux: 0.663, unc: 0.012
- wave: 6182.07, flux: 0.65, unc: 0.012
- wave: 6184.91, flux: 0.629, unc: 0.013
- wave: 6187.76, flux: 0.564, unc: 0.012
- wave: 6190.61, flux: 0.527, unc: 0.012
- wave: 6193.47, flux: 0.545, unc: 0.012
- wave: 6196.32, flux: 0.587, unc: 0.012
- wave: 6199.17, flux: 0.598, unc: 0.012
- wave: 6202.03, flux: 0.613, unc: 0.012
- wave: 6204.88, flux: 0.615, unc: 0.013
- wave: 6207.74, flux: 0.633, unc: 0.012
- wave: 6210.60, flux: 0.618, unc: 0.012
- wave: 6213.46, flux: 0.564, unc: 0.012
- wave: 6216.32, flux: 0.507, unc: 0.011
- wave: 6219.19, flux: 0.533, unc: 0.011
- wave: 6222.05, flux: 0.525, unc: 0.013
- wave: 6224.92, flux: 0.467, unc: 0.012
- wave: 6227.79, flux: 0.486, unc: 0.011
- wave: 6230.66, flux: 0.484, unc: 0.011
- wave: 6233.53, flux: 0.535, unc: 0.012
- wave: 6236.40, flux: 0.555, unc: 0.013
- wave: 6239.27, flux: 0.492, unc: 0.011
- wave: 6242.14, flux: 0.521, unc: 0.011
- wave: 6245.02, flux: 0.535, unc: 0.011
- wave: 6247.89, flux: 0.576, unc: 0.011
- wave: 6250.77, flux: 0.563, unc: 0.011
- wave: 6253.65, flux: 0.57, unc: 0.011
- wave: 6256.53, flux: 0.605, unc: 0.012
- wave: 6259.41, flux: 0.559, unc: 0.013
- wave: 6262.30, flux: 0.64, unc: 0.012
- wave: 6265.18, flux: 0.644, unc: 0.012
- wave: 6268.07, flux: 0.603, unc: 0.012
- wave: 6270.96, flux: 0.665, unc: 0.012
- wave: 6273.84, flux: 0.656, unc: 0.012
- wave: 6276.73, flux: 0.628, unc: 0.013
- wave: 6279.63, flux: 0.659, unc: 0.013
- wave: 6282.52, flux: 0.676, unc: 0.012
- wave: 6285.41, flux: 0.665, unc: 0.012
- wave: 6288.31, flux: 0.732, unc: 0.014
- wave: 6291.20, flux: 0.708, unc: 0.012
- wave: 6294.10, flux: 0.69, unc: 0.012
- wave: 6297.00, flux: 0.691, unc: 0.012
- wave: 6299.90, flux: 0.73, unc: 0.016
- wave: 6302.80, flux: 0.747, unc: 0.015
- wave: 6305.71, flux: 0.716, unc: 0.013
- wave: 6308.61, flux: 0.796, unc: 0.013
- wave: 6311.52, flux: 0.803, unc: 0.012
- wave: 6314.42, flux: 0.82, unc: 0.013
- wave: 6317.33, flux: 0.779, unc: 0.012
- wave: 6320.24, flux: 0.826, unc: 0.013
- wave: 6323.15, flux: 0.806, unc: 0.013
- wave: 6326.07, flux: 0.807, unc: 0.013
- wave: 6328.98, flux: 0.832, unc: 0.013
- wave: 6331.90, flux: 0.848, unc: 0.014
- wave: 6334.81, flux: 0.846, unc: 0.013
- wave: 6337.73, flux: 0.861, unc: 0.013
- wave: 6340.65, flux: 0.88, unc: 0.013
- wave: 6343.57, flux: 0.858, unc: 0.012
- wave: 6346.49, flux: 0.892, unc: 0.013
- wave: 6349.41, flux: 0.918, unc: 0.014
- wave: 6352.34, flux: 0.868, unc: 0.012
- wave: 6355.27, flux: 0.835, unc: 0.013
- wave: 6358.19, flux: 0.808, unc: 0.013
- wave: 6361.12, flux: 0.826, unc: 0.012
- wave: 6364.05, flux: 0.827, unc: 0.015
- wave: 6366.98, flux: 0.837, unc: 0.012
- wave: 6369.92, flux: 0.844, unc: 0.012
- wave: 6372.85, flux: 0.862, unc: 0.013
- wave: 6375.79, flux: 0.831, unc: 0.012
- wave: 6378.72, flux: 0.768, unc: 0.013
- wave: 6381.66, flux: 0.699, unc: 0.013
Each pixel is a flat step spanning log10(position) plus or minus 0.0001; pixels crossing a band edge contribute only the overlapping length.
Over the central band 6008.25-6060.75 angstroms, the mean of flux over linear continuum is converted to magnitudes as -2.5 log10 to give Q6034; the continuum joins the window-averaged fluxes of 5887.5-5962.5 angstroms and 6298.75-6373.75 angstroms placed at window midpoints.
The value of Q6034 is -0.22 mag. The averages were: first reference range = 0.551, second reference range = 0.826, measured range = 0.761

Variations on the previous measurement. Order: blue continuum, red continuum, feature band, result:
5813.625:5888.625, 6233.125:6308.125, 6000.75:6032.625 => -0.10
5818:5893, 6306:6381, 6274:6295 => 0.19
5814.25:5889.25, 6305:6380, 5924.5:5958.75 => 0.11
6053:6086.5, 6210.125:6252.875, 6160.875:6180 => 0.09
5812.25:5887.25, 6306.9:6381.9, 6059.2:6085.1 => -0.09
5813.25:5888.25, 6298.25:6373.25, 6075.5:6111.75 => -0.10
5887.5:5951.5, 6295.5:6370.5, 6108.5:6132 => -0.20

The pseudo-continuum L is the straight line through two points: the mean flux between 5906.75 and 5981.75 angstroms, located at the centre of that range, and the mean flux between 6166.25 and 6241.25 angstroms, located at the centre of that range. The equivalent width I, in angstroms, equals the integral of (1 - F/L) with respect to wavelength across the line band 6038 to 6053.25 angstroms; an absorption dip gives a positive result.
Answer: -4.9 angstroms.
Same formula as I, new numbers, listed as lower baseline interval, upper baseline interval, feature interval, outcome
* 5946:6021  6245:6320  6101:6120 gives -4.1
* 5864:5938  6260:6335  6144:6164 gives -2.2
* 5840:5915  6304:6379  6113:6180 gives -2.8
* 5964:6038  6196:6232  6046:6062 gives -3.5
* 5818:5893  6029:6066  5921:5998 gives 8.2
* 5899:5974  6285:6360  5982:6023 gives -4.1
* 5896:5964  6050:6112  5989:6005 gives -0.6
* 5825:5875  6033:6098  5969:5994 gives 3.3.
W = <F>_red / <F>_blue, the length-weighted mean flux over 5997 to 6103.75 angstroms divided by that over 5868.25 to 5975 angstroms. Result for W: 1.38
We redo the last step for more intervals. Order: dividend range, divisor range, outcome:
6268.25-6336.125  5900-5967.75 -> 1.22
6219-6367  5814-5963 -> 1.14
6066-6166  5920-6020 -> 1.22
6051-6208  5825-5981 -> 1.23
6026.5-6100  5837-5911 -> 1.42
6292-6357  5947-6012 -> 1.22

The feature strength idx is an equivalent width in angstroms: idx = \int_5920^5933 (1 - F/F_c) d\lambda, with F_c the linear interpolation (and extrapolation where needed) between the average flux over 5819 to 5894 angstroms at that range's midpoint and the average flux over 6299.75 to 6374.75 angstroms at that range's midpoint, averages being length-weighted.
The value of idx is 1.5 angstroms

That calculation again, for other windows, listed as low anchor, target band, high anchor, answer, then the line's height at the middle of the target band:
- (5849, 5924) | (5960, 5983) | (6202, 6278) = -3.9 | 0.549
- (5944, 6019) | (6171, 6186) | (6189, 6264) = -1.5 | 0.578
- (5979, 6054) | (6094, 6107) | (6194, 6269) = -2.9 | 0.665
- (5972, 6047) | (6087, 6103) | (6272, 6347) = -2.2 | 0.729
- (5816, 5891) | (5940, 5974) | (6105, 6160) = 3.8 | 0.718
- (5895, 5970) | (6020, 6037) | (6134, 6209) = -3.6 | 0.621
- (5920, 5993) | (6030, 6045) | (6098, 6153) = -0.7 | 0.728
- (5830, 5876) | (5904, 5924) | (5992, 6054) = 4.0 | 0.716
